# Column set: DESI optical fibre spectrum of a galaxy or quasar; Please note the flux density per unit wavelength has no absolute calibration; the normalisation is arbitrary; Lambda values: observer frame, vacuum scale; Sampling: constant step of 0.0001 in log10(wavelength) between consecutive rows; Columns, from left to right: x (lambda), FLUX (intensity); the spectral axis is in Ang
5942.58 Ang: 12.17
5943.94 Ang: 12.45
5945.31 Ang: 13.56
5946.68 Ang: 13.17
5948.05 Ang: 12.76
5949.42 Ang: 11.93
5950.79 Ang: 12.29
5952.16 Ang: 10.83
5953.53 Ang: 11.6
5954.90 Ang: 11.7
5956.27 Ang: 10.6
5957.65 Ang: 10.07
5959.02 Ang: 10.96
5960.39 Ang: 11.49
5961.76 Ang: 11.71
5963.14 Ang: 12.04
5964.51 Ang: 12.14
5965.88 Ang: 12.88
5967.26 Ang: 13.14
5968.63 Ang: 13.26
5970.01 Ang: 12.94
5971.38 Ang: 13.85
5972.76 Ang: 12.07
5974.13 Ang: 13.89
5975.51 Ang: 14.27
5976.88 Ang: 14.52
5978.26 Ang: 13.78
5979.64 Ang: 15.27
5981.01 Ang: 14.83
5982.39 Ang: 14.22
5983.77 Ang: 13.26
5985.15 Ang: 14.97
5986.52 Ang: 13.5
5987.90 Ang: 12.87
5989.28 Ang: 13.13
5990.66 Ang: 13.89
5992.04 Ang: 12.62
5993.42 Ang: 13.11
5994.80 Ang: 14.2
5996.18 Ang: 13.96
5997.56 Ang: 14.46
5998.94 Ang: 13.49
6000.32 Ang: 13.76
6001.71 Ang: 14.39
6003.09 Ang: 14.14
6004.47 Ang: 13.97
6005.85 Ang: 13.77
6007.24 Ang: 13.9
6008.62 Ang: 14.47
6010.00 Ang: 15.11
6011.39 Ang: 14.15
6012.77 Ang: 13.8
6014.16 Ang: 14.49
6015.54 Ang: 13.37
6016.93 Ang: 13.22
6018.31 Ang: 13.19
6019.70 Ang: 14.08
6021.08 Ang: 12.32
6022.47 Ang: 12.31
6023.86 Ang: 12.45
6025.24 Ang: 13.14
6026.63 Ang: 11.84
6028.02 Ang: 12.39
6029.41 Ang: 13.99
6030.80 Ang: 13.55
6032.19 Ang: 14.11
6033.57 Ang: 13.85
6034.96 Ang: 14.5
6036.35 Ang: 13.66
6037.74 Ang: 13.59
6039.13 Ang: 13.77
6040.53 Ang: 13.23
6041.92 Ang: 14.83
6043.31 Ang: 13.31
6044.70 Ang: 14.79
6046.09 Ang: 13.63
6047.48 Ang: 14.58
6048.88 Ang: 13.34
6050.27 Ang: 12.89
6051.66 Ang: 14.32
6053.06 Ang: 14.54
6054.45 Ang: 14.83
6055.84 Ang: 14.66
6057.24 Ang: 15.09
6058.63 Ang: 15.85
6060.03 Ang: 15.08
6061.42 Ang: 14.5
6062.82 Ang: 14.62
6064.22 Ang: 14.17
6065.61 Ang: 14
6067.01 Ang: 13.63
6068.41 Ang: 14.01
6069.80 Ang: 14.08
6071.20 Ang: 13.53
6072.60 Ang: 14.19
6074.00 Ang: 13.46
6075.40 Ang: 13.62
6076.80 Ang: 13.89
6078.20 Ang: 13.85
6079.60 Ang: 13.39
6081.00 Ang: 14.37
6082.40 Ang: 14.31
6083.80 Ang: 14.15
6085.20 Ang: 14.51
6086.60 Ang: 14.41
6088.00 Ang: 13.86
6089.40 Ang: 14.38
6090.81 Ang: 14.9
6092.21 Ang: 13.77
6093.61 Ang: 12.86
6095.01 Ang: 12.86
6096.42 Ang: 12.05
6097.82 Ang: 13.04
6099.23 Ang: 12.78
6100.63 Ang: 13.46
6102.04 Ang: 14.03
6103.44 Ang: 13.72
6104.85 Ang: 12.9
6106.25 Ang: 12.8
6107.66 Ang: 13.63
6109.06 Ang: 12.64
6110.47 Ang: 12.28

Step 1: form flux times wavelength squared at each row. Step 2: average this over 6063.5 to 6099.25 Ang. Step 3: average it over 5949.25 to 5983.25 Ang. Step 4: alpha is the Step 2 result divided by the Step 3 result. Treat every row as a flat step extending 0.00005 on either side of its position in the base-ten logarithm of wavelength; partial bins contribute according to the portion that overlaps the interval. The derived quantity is 1.13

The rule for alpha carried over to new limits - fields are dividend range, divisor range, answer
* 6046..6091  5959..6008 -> 1.08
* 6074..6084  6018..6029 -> 1.11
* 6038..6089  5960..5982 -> 1.10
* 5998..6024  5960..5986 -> 1.04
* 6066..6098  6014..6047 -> 1.04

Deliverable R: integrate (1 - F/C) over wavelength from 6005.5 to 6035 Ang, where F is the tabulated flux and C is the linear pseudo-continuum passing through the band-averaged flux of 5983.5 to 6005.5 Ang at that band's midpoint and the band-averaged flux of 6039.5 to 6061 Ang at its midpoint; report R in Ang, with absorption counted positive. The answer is 1.0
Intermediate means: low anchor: 13.7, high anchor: 14.3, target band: 13.5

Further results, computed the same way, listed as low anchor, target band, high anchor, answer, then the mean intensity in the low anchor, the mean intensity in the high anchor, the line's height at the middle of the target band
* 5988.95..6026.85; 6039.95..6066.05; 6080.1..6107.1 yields -1.4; 13.6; 13.6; 13.6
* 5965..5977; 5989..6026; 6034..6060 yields 0.3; 13.4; 14.2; 13.8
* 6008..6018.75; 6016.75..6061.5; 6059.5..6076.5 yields 0.7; 14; 14.1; 14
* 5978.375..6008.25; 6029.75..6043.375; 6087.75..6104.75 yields -0.2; 13.9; 13.4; 13.7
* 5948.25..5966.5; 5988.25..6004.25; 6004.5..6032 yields -1.2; 11.6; 13.5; 12.8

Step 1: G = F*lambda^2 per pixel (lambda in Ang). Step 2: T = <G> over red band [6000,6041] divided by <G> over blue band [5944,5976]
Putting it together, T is 1.13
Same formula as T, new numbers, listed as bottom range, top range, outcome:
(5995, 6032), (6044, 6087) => 1.06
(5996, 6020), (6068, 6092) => 1.03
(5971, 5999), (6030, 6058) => 1.04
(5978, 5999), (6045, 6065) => 1.07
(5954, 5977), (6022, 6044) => 1.11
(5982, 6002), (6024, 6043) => 1.00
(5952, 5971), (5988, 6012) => 1.18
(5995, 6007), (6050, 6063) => 1.07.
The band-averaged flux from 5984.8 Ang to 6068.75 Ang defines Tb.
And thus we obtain 13.9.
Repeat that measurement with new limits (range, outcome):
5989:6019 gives 13.9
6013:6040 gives 13.4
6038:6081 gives 14.1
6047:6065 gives 14.5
